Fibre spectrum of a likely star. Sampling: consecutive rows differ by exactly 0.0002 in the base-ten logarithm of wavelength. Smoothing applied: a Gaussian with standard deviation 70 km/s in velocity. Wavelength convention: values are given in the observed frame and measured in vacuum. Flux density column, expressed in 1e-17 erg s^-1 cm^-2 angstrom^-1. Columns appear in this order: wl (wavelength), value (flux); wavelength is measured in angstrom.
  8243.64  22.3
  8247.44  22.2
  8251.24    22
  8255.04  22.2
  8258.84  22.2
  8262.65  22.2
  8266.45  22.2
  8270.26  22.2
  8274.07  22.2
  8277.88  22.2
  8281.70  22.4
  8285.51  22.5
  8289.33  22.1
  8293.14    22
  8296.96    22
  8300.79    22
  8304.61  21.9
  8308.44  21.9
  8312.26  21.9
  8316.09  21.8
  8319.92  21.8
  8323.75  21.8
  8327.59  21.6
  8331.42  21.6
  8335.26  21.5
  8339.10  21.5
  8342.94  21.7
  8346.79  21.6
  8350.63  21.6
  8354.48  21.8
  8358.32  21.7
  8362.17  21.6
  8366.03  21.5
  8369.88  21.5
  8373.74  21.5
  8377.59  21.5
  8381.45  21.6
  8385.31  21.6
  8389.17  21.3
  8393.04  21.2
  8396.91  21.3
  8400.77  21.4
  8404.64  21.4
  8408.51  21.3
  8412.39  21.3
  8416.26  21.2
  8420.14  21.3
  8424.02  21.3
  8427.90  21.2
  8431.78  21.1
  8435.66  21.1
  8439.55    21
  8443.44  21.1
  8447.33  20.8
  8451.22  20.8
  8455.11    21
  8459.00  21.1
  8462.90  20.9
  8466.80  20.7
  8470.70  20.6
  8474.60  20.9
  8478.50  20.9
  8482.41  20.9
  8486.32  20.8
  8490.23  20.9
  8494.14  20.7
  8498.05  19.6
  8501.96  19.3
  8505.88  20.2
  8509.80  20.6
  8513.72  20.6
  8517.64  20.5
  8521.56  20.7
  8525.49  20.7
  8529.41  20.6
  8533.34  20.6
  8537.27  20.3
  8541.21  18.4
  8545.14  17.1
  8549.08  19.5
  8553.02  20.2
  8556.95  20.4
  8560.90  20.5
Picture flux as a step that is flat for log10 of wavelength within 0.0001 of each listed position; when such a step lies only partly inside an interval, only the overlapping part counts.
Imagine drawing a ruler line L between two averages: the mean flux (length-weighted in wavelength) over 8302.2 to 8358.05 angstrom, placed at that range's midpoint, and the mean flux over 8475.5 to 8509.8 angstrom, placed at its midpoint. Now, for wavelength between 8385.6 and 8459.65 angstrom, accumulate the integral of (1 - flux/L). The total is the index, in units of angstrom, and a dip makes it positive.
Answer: -0.7 angstrom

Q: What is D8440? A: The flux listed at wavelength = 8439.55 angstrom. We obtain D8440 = 21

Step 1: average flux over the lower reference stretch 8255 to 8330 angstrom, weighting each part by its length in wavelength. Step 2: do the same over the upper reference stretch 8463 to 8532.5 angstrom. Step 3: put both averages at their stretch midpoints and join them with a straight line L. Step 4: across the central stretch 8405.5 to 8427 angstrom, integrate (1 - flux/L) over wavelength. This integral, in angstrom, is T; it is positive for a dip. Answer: -0.1 angstrom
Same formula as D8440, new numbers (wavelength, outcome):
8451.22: 20.8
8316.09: 21.8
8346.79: 21.6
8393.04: 21.2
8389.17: 21.3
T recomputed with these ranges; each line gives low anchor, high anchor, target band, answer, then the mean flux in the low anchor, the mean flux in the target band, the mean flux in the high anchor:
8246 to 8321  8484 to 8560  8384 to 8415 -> -0.3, 22.1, 21.3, 20.1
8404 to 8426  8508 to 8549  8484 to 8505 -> 0.1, 21.3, 20.3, 20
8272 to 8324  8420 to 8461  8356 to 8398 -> 0.0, 22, 21.5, 21.1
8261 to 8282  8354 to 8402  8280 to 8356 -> 0.2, 22.2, 21.8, 21.5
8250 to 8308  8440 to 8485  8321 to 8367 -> 0.1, 22.1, 21.6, 20.9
